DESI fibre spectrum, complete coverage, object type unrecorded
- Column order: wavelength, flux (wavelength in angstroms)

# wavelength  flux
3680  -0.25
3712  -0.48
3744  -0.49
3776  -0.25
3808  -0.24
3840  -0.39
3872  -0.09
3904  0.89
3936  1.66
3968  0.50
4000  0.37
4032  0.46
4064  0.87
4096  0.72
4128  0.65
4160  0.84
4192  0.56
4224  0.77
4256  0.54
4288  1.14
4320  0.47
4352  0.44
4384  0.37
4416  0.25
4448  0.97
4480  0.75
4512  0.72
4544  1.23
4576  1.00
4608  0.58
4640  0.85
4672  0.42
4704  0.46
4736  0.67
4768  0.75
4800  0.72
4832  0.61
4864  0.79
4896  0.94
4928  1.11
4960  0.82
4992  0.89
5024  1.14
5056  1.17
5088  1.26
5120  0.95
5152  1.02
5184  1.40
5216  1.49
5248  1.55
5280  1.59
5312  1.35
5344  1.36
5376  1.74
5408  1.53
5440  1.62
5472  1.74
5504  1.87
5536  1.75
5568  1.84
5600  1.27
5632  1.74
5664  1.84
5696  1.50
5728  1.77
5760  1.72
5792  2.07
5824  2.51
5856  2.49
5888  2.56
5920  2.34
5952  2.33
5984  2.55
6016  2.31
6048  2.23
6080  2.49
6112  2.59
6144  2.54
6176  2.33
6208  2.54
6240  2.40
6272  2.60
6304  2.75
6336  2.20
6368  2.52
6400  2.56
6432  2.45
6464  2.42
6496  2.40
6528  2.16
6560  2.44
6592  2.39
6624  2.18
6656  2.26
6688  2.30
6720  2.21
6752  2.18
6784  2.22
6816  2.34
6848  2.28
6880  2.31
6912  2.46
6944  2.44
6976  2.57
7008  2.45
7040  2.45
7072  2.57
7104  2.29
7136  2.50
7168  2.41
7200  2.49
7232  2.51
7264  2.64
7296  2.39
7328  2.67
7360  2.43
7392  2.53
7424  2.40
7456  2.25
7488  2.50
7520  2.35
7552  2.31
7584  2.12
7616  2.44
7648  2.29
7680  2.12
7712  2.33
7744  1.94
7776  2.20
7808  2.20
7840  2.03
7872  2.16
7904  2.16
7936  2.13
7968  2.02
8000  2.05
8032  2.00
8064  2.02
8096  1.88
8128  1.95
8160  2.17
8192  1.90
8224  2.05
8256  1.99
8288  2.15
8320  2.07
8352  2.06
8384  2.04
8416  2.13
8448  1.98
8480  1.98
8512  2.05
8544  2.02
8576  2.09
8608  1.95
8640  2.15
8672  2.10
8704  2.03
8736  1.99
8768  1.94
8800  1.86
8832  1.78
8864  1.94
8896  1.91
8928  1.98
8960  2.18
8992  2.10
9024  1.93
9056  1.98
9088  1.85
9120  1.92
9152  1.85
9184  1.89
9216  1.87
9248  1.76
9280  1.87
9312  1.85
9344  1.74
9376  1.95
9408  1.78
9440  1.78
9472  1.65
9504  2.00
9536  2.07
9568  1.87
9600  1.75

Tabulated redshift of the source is 0.301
